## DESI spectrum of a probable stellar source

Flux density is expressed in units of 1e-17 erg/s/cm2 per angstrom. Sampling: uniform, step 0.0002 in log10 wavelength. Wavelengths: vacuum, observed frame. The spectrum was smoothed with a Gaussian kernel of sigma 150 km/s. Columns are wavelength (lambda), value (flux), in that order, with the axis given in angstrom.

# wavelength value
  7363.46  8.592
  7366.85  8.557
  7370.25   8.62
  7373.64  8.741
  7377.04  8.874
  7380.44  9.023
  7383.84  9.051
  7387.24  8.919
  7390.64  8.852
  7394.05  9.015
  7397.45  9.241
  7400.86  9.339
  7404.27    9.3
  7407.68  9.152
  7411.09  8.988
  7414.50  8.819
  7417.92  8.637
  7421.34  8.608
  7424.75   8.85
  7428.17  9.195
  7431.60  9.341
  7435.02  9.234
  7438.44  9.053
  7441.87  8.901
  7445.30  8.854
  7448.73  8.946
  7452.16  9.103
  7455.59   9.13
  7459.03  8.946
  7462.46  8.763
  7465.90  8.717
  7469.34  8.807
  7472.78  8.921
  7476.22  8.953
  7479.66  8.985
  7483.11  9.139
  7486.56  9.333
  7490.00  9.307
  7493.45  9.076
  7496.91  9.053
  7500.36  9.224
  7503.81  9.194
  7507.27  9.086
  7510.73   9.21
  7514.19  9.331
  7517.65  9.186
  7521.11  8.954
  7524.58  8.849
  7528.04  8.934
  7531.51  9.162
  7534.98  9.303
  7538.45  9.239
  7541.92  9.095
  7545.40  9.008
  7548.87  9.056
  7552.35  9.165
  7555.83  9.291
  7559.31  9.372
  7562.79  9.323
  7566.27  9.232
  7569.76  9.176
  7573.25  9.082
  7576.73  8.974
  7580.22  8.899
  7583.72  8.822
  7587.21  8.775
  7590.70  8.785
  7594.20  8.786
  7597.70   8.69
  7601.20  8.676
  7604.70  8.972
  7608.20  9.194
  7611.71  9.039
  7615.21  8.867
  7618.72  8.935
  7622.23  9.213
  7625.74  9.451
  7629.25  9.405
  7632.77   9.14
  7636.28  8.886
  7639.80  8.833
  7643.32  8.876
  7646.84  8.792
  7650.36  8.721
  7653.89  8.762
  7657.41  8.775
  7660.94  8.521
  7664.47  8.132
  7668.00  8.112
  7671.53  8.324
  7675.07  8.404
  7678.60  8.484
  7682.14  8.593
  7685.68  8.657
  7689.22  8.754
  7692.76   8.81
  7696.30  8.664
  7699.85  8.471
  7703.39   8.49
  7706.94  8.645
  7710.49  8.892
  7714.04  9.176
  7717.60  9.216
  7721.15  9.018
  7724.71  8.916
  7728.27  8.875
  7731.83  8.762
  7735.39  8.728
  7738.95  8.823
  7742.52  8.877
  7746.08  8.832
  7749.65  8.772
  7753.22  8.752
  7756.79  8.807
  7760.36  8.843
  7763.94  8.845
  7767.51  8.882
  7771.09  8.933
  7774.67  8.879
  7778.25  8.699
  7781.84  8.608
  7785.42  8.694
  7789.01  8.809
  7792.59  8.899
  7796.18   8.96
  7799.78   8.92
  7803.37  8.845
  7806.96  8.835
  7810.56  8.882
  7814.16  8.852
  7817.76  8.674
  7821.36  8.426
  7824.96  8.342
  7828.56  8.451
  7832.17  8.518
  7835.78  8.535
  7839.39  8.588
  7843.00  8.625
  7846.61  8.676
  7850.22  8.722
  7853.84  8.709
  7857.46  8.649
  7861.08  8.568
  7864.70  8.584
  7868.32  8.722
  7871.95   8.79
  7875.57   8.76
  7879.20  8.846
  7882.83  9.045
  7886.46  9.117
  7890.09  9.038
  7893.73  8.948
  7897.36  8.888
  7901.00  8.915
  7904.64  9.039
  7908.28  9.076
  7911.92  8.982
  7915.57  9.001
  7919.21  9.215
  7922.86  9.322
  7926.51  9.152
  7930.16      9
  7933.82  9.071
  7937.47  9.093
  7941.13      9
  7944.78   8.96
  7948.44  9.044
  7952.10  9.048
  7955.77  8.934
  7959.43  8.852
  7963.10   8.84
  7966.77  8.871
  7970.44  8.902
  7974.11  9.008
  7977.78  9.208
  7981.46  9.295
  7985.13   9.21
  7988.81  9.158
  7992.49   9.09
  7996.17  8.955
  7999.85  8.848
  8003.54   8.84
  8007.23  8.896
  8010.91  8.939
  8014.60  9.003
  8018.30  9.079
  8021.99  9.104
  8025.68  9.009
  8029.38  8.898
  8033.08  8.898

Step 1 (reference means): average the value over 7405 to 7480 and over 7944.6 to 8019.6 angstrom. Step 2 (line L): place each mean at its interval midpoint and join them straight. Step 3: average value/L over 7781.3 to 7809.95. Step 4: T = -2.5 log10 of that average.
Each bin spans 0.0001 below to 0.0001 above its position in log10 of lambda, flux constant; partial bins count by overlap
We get 0.018 mag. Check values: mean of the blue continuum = 8.95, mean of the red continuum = 9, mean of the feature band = 8.83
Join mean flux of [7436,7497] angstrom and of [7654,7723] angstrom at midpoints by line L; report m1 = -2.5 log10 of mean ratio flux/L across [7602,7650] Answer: -0.04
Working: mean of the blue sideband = 9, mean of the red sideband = 8.64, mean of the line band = 9.03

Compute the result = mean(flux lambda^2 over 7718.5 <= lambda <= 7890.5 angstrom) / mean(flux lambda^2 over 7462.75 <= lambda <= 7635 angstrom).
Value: 1.0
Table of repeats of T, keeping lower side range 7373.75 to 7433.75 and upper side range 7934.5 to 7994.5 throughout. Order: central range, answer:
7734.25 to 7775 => 0.023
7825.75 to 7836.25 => 0.068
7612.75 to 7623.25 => 0.003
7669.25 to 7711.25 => 0.053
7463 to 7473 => 0.027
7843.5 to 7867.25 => 0.046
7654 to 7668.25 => 0.070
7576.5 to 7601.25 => 0.027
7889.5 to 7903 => 0.011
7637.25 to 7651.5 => 0.025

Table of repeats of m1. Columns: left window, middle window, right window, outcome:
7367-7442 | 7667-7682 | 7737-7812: 0.06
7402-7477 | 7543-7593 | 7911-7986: -0.01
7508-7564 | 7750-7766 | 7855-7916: 0.02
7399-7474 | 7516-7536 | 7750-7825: -0.01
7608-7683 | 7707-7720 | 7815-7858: -0.04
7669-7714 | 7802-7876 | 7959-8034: 0.02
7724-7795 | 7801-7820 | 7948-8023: 0.01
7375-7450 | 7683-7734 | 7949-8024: 0.02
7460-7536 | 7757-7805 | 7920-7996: 0.03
